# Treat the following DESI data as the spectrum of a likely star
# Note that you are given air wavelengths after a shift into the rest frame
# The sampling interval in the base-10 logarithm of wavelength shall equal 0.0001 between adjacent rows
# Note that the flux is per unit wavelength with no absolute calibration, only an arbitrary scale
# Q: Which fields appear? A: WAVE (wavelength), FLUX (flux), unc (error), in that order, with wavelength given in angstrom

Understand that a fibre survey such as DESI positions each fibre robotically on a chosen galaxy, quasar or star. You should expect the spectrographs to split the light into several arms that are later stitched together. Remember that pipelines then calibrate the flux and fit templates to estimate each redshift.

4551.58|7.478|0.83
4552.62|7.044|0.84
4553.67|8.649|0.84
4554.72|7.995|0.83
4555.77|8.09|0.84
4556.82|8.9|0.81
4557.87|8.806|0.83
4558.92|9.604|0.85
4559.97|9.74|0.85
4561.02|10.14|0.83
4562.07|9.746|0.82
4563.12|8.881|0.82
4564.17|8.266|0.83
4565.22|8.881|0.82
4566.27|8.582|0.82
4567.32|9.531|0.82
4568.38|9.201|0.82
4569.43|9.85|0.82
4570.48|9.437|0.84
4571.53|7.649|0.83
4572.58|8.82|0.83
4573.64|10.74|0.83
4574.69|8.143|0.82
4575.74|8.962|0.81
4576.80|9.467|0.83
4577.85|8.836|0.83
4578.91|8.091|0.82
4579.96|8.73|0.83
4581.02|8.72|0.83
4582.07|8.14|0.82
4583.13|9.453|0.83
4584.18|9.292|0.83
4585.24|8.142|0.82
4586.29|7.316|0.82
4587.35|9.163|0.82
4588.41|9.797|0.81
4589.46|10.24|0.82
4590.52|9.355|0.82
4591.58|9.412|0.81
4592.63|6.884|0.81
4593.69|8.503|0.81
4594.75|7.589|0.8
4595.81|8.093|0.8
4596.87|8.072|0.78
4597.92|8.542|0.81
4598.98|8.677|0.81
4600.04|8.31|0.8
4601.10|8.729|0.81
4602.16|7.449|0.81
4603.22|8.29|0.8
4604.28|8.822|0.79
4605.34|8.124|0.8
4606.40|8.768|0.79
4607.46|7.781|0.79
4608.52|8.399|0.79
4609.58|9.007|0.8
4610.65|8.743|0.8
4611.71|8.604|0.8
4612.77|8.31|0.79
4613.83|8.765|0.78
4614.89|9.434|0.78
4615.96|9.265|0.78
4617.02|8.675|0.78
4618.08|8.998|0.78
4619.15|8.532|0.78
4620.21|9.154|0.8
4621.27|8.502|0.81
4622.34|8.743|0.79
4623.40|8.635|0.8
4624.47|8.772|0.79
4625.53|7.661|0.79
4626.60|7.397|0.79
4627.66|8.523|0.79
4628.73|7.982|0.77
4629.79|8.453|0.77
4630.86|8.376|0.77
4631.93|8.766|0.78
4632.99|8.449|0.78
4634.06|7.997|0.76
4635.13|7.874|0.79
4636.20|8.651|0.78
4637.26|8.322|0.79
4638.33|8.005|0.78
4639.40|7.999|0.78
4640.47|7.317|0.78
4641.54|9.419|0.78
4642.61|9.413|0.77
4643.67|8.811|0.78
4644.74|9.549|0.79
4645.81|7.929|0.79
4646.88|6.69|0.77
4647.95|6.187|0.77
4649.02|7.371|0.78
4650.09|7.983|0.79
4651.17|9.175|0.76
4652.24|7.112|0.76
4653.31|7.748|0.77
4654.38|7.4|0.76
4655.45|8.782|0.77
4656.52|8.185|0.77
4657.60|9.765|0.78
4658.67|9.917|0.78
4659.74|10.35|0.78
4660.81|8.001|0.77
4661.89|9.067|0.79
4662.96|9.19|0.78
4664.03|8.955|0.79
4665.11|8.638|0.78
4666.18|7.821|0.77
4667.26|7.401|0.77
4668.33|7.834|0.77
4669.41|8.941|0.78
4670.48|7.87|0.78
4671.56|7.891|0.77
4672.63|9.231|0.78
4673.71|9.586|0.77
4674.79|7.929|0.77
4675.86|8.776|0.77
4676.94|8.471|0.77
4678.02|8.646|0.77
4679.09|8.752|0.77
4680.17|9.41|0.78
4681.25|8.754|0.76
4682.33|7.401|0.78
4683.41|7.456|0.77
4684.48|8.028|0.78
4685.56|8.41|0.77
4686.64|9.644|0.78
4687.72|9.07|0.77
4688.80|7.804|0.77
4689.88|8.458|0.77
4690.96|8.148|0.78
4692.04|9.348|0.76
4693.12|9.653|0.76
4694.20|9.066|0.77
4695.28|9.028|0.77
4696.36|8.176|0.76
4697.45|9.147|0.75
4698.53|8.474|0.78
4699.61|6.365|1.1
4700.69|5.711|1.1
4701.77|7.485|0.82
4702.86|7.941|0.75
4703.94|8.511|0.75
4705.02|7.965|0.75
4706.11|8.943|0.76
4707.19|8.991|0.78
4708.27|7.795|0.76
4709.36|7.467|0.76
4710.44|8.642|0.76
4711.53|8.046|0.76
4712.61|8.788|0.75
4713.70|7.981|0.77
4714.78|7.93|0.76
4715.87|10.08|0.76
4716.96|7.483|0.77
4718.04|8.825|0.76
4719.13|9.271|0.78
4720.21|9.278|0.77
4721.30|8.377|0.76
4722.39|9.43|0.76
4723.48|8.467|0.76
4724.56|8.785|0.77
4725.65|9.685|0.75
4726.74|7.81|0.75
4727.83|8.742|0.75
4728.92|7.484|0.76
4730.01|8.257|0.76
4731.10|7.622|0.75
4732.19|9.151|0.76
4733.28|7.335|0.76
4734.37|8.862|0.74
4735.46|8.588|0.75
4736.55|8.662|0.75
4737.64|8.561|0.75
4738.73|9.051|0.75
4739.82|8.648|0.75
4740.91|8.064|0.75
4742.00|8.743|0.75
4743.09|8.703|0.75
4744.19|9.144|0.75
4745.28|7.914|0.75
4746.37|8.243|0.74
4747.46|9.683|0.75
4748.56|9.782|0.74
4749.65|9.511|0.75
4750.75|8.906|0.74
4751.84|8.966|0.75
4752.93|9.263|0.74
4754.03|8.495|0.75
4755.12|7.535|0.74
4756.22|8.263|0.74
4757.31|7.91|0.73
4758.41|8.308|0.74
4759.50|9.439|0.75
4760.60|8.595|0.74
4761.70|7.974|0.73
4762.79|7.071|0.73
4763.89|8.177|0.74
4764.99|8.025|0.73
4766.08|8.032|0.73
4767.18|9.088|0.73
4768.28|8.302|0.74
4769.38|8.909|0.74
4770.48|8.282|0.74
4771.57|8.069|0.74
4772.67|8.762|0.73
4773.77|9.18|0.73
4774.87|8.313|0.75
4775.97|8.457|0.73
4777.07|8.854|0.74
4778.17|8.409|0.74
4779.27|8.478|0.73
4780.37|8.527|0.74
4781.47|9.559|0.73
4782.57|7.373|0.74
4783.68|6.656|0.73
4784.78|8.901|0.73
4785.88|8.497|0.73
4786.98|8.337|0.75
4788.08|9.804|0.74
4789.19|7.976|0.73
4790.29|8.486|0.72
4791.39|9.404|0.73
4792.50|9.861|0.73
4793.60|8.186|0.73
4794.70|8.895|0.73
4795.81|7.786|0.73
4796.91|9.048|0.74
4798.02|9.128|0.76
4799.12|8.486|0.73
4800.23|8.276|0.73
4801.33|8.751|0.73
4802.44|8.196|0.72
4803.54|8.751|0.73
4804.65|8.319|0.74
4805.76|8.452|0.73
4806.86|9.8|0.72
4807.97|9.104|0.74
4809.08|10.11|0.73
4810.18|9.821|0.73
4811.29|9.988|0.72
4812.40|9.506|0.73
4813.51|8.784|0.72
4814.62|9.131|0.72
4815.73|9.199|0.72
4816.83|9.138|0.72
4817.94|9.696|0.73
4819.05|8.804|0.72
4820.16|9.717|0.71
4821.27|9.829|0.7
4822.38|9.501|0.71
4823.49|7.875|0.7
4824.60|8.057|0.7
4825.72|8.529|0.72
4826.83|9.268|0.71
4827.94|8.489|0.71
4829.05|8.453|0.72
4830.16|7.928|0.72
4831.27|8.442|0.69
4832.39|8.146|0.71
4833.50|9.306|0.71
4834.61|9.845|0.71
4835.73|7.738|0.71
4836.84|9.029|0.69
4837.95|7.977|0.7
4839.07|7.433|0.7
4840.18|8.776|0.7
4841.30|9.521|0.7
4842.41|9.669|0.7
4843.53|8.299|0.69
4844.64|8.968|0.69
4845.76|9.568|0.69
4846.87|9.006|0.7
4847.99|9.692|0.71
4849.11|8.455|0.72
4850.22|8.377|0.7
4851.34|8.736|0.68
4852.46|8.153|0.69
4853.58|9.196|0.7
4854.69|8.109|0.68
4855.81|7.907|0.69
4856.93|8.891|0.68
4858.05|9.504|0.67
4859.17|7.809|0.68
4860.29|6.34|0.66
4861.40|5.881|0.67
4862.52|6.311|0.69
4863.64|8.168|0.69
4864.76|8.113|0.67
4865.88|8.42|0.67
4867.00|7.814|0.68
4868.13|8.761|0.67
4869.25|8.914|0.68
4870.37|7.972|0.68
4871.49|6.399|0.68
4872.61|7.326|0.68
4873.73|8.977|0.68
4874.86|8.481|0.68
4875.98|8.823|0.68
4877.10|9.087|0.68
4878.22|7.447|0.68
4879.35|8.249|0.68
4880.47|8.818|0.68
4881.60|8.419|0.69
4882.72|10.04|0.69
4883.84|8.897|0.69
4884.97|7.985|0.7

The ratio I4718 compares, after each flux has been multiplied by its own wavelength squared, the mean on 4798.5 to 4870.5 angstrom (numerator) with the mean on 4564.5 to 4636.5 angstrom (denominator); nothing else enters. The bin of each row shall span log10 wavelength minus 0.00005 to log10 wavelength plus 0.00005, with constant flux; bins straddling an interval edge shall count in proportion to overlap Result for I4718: 1.1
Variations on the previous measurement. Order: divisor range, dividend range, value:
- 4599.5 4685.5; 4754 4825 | 1.10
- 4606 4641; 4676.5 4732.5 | 1.03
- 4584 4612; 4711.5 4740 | 1.06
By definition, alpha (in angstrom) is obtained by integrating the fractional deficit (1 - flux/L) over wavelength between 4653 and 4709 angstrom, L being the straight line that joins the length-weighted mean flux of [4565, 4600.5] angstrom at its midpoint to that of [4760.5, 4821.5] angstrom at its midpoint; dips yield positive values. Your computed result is 1.9 angstrom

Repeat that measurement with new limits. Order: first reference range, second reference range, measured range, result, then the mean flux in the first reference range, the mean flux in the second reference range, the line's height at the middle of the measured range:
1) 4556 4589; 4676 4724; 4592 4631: 1.8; 9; 8.44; 8.82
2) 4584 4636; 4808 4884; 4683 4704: 0.6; 8.51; 8.62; 8.55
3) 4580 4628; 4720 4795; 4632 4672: 1.1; 8.58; 8.56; 8.57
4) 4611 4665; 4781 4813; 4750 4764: 0.5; 8.47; 8.81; 8.72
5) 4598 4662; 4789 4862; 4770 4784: 0.4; 8.43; 8.75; 8.67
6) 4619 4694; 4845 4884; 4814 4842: -1.6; 8.44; 8.31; 8.34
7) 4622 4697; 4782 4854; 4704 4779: 0.8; 8.44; 8.81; 8.63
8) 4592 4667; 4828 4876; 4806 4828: -2.3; 8.4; 8.36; 8.37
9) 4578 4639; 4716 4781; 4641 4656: 0.7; 8.52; 8.57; 8.53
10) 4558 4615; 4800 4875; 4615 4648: 1.3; 8.78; 8.62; 8.75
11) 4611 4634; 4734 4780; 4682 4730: 0.9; 8.56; 8.58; 8.57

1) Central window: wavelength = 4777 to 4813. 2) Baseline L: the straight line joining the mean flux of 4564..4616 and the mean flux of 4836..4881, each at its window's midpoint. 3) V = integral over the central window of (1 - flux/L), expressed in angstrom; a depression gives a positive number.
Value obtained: -1.5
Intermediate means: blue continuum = 8.7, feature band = 8.78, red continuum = 8.33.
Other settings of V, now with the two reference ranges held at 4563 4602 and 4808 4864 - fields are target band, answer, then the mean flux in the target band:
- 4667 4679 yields 0.4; 8.46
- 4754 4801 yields 1.3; 8.47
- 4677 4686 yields 0.4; 8.37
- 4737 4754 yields -0.3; 8.87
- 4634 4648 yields 0.8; 8.23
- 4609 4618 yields -0.1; 8.86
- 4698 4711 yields 1.3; 7.86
